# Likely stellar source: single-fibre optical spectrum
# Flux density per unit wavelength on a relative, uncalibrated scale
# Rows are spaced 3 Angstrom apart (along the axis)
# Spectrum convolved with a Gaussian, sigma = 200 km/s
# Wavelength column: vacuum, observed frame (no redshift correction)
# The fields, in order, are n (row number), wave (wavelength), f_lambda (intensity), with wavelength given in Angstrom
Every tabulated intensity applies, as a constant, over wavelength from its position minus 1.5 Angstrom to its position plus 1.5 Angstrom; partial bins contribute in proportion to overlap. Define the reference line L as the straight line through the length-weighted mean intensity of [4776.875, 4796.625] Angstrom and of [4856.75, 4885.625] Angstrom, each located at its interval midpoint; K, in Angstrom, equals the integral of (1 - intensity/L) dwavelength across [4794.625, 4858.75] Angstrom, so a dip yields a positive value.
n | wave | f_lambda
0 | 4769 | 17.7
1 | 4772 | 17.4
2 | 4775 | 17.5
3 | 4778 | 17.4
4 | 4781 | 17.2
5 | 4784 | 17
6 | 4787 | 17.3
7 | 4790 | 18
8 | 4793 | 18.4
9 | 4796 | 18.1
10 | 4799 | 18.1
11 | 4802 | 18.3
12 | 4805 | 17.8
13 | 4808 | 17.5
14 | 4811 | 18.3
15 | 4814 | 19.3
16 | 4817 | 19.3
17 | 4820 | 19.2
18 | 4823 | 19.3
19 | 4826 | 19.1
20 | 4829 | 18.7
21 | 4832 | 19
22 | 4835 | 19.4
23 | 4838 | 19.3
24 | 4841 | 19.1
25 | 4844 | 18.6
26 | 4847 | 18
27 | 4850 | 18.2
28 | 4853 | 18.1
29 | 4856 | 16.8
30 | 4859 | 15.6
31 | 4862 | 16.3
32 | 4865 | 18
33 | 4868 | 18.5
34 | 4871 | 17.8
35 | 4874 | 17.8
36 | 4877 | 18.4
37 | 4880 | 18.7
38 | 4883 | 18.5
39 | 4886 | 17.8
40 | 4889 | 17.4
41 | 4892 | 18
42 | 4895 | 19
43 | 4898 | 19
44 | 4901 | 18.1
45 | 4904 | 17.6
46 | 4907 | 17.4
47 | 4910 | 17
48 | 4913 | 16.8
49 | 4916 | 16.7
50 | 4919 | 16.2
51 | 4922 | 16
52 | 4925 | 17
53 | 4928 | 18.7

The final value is -3.0 Angstrom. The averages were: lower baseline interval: 17.6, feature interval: 18.5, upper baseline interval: 17.7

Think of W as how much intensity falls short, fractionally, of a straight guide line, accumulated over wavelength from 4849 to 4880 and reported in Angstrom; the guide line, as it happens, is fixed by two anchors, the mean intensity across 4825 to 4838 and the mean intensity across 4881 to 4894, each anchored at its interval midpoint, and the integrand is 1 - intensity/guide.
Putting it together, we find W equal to 1.4 Angstrom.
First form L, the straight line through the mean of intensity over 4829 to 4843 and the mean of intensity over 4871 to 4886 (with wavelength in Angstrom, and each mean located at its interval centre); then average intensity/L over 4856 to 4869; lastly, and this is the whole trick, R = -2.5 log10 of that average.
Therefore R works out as 0.10 mag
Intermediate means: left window 19.1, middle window 17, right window 18.2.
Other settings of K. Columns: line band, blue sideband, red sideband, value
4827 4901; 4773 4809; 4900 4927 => -3.8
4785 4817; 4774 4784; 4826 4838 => -0.2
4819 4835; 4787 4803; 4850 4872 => -1.2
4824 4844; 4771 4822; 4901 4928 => -1.5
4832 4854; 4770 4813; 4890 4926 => -1.4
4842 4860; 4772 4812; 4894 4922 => -0.1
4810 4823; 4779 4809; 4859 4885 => -0.9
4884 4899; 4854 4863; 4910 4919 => -1.5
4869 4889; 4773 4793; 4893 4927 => -0.8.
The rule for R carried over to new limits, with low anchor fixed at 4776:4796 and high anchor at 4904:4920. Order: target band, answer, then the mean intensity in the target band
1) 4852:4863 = 0.04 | 16.7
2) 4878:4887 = -0.08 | 18.4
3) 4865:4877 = -0.06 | 18.1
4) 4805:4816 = -0.05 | 18.3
